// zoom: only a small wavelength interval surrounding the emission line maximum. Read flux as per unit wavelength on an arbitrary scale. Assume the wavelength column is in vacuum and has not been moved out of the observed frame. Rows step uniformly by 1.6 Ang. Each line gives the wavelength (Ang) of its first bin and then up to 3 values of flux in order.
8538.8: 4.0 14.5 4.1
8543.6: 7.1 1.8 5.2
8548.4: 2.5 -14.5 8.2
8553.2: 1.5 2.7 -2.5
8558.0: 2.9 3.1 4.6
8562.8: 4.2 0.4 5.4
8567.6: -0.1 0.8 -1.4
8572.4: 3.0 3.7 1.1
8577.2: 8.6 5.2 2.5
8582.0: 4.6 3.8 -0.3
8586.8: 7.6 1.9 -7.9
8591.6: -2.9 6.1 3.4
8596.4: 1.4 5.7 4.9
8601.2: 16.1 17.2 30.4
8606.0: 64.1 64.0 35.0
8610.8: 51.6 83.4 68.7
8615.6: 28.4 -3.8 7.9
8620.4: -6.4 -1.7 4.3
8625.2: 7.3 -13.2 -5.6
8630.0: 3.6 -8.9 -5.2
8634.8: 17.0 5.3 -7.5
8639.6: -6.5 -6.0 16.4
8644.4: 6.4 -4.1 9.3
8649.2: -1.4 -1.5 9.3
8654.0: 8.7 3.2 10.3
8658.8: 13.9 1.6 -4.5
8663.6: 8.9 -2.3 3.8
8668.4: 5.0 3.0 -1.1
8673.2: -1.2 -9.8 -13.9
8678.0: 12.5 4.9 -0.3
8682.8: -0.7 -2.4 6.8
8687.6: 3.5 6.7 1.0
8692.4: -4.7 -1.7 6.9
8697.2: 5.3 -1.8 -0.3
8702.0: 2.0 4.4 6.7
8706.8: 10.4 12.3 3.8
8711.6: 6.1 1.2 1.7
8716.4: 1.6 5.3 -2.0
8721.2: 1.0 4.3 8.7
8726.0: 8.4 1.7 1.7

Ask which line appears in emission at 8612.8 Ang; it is [O II] 3727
